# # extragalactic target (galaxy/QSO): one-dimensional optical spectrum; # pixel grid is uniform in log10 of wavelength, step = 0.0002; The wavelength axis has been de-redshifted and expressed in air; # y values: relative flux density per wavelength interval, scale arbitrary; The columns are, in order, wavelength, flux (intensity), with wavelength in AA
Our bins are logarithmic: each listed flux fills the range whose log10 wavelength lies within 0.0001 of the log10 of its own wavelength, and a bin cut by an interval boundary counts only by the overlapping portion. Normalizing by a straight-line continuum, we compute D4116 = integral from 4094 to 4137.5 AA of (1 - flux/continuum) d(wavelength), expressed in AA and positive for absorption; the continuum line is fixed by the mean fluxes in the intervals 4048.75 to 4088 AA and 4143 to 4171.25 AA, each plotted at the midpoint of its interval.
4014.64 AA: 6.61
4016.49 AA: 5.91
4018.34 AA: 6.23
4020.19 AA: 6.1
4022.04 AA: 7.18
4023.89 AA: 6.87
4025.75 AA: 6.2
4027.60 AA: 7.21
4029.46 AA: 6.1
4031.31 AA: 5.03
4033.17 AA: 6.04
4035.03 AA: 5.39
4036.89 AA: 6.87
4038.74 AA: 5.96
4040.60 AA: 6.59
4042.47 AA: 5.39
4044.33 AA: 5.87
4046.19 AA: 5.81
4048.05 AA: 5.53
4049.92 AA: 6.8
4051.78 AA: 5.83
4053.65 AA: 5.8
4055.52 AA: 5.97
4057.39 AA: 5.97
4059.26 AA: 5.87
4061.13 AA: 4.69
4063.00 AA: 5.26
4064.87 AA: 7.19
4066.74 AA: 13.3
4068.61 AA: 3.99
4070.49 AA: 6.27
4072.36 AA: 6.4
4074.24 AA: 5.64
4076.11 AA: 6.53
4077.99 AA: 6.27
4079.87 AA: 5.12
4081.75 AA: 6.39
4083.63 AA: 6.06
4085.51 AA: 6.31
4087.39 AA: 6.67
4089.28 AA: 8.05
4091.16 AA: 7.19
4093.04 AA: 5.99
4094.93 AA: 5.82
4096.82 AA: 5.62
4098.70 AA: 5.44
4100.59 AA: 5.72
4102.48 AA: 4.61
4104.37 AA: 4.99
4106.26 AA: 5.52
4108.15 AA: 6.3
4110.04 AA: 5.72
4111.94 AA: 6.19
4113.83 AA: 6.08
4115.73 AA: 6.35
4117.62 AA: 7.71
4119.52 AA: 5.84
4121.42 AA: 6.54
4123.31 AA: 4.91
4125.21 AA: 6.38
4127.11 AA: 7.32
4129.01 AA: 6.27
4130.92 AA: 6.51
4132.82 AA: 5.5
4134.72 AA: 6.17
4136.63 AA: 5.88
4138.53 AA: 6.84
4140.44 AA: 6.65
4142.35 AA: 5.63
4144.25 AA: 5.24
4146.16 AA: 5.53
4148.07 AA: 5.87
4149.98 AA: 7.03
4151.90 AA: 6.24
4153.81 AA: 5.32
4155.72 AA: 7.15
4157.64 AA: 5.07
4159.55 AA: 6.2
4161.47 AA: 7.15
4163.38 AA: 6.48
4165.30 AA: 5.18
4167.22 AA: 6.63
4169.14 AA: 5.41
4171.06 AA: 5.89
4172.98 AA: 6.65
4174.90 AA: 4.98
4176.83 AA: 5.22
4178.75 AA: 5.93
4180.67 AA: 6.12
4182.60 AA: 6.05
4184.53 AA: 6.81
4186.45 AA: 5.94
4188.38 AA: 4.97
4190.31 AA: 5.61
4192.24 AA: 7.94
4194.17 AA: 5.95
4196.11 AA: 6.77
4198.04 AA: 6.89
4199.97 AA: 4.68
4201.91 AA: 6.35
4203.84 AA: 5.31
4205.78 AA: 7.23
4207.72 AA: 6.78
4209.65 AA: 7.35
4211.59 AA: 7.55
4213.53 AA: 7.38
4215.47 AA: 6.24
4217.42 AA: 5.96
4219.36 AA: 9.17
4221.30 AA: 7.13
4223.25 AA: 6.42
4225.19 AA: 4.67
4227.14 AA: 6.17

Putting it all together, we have 1.23 AA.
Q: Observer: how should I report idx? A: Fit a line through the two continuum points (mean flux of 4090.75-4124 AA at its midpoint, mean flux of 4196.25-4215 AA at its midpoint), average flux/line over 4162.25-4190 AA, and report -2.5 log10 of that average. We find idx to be 0.09 mag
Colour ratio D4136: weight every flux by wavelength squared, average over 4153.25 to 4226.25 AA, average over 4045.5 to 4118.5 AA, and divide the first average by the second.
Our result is 1.1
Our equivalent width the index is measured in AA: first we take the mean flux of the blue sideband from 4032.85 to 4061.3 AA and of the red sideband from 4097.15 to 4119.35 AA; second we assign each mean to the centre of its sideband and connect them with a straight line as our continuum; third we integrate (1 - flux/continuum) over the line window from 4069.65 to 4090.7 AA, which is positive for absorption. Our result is -1.7 AA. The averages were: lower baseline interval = 5.93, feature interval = 6.36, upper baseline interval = 5.87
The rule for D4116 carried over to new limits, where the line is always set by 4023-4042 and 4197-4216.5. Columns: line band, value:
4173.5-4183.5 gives 1.2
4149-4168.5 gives 0.7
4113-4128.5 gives 0.0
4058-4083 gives -0.3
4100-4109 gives 1.3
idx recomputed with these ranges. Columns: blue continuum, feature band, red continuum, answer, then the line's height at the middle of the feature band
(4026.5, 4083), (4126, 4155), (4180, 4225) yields 0.04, 6.37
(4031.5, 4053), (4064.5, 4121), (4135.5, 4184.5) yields -0.05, 6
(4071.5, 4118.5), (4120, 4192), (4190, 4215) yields 0.06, 6.4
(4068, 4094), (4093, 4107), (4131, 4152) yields 0.14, 6.18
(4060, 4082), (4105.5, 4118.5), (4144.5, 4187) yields 0.00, 6.25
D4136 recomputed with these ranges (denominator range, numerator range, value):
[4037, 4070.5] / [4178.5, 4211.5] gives 1.08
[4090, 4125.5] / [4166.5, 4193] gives 1.04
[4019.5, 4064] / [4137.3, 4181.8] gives 1.06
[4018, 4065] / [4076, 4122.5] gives 1.04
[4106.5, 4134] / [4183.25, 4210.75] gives 1.05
